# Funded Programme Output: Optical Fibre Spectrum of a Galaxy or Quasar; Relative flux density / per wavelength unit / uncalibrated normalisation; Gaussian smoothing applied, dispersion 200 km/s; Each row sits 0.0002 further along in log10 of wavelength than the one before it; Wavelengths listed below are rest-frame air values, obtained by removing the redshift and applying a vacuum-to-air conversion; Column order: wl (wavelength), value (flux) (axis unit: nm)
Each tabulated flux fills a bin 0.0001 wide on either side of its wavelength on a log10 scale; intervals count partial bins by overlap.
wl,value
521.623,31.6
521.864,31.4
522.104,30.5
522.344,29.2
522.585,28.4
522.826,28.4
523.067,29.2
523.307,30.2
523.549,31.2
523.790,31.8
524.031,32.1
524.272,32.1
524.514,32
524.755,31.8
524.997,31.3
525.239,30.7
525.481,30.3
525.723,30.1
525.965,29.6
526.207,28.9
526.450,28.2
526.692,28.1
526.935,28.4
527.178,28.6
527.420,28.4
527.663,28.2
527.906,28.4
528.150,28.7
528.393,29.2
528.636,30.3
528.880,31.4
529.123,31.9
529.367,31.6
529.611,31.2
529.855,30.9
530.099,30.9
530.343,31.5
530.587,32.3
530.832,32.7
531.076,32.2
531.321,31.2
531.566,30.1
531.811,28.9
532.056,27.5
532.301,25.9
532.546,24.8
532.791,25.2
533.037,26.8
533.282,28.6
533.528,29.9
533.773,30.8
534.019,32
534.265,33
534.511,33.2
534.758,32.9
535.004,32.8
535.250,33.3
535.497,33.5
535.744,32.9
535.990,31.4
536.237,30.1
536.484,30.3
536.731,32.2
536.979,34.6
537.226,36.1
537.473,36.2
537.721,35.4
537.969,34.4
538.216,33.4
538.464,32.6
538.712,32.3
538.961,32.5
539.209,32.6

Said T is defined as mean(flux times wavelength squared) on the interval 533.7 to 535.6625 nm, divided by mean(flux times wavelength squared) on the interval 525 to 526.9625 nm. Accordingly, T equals 1.15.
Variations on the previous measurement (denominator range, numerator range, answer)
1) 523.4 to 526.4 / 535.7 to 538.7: 1.13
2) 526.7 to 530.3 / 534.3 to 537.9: 1.15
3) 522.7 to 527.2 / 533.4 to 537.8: 1.13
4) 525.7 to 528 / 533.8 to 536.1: 1.18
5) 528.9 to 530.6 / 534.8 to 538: 1.09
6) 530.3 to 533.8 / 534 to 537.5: 1.15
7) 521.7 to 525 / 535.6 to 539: 1.14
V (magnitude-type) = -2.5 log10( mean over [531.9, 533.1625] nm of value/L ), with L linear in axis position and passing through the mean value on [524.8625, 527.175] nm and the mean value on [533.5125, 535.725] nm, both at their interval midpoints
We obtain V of 0.21 mag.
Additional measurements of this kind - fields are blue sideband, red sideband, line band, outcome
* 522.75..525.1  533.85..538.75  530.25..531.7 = 0.02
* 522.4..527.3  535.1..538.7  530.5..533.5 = 0.11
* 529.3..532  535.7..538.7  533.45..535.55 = 0.00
